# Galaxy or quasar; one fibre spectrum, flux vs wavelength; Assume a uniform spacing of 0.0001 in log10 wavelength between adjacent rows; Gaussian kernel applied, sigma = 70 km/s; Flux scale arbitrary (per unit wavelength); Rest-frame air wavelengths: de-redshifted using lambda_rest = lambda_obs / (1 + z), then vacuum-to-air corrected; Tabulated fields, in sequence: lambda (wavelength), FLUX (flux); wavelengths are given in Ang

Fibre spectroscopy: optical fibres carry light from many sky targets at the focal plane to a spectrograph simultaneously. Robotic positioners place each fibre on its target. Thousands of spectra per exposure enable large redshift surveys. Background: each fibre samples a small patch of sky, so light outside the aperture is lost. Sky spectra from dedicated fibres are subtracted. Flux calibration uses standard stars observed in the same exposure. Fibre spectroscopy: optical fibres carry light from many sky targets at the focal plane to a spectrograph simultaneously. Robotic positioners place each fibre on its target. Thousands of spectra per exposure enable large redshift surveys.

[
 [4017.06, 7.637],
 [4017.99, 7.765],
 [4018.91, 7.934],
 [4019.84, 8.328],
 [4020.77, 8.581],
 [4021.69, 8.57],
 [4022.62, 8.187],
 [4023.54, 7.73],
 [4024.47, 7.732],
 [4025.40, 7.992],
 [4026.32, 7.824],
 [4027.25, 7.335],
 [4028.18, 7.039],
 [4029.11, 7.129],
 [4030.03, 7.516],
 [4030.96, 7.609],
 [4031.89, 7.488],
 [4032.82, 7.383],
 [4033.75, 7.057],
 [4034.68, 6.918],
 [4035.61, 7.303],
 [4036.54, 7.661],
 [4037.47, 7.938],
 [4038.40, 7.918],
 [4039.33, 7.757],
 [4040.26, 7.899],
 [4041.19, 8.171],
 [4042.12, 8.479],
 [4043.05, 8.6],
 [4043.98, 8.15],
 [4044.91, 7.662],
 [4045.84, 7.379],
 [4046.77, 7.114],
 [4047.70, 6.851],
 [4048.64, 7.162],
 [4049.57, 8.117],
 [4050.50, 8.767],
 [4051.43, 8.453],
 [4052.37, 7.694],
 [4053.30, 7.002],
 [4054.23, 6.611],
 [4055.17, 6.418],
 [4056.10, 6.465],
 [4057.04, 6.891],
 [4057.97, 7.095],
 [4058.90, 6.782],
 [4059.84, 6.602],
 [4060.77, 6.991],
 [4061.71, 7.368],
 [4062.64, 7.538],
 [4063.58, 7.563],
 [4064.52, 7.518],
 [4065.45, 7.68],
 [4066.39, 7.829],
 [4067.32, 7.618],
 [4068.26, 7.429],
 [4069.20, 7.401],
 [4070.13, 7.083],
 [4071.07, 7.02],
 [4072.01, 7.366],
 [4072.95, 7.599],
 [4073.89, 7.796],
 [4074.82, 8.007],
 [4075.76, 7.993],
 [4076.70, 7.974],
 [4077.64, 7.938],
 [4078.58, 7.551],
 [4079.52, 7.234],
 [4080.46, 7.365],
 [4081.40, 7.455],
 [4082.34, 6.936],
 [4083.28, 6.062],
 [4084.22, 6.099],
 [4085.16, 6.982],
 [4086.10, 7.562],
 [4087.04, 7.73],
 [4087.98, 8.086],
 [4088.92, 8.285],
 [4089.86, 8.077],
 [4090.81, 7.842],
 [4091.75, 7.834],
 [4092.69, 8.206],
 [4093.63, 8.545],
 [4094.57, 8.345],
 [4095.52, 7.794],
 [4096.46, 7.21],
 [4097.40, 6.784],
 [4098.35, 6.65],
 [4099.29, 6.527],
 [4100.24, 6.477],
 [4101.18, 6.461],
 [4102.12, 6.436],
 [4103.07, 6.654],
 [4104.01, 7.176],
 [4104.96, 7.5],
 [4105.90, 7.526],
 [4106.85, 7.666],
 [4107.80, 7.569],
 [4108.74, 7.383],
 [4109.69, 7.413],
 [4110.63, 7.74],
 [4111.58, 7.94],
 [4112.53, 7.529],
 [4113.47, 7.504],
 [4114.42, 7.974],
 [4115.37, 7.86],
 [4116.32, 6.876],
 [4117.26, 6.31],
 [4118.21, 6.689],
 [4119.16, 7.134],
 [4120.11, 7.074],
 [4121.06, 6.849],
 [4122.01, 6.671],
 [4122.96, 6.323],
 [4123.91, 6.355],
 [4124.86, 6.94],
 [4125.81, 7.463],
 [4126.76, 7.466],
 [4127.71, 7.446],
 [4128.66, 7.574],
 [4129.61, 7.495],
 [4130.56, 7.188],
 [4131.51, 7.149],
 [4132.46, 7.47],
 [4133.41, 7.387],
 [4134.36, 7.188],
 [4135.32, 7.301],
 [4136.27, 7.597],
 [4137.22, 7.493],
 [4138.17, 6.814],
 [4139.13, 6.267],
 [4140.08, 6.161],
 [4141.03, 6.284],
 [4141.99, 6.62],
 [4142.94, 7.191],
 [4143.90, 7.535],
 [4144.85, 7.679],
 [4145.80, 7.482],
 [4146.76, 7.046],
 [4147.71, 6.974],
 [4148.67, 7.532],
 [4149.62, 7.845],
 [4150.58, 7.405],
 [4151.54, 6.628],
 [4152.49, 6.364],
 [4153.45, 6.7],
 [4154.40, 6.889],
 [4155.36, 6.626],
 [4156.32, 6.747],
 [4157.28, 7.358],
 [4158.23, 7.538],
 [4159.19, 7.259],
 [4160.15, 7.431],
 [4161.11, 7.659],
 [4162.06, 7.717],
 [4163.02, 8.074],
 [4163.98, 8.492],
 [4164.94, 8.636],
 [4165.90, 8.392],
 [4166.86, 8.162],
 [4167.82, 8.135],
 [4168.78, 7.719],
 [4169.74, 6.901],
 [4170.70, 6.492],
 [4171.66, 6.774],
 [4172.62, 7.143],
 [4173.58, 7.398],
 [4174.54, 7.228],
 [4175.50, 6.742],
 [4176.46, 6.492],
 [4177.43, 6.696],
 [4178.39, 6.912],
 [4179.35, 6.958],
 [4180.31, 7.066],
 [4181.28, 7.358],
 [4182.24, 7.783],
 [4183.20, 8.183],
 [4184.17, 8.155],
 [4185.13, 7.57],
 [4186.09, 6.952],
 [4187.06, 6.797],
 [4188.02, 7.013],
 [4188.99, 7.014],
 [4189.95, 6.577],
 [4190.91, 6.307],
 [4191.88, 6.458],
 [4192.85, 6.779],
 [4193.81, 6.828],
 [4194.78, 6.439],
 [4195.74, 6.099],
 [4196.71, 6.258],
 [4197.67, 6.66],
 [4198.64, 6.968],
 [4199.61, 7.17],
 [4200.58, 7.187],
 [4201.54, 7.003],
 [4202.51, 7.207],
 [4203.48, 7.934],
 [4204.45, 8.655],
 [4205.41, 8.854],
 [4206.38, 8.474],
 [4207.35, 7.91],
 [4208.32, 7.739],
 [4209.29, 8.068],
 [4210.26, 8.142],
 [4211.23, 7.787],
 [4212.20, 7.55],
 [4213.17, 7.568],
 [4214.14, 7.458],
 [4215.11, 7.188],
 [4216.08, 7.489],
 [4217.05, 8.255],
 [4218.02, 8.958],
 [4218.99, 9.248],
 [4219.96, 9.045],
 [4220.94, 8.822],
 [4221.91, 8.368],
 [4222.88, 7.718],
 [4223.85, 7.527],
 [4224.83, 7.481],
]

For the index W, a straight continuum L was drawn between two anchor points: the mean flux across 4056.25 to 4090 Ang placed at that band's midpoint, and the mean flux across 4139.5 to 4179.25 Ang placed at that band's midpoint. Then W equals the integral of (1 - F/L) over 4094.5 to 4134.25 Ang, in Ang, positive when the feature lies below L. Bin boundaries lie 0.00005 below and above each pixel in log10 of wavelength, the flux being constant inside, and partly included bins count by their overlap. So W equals 0.8 Ang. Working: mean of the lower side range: 7.39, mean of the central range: 7.18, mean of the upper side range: 7.24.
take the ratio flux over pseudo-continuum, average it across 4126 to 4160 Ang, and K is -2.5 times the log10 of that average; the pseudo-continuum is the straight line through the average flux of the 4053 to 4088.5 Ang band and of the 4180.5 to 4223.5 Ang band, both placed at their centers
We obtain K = 0.04 mag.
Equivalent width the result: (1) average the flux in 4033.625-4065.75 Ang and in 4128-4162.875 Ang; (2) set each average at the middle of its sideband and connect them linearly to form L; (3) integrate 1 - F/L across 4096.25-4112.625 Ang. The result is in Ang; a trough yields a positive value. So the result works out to 0.4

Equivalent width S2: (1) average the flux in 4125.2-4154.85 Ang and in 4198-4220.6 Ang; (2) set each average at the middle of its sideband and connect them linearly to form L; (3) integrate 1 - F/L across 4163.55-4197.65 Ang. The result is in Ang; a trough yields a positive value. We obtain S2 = 1.9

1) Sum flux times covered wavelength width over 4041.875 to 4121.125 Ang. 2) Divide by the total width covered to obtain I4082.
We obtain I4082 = 7.4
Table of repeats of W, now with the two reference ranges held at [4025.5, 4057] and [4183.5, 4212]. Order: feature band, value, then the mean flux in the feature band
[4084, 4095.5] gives -0.58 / 7.84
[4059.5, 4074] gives 0.19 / 7.4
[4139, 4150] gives 0.45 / 7.07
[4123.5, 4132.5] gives 0.18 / 7.25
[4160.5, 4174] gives -0.66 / 7.69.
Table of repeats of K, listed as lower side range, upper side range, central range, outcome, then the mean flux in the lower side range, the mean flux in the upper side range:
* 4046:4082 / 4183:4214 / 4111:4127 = 0.038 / 7.4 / 7.32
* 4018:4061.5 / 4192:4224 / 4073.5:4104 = 0.029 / 7.57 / 7.67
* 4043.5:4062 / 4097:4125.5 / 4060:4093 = -0.046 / 7.28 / 7.07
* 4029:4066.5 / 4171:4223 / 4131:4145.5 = 0.054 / 7.48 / 7.43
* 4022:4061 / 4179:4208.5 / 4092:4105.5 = 0.028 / 7.5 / 7.23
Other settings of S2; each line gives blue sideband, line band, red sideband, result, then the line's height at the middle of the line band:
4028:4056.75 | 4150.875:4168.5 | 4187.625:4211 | -0.4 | 7.32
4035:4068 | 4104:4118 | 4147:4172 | 0.0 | 7.45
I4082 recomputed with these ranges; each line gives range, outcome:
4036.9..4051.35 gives 7.88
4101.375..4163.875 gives 7.19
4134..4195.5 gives 7.18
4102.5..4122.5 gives 7.28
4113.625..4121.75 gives 7.09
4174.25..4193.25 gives 7.05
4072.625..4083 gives 7.59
